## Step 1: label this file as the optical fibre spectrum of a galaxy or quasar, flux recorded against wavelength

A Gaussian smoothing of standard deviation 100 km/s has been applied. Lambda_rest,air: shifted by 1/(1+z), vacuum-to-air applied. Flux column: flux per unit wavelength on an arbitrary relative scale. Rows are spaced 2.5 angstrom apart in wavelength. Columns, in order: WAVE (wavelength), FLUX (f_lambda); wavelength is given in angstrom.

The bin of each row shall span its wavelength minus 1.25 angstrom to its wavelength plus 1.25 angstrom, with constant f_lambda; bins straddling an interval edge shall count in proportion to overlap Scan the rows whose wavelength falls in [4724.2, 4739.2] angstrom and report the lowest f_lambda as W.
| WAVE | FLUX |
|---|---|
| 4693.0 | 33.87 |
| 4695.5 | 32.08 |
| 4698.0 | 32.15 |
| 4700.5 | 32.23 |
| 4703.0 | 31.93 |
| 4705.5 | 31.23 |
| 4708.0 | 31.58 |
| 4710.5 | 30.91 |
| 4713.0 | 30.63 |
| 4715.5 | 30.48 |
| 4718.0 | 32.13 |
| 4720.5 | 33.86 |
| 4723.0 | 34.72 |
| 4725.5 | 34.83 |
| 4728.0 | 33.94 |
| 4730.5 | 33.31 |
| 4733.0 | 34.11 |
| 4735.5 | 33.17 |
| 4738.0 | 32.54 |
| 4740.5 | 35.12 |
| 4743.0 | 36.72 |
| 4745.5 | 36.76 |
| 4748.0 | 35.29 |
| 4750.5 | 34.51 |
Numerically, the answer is 32.54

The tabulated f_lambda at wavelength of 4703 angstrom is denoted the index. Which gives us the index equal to 31.93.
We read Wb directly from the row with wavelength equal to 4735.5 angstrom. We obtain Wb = 33.17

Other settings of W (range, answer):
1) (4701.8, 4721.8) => 30.48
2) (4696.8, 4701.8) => 32.15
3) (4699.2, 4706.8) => 31.23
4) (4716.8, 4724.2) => 32.13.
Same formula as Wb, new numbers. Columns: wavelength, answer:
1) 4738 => 32.54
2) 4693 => 33.87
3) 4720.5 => 33.86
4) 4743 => 36.72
